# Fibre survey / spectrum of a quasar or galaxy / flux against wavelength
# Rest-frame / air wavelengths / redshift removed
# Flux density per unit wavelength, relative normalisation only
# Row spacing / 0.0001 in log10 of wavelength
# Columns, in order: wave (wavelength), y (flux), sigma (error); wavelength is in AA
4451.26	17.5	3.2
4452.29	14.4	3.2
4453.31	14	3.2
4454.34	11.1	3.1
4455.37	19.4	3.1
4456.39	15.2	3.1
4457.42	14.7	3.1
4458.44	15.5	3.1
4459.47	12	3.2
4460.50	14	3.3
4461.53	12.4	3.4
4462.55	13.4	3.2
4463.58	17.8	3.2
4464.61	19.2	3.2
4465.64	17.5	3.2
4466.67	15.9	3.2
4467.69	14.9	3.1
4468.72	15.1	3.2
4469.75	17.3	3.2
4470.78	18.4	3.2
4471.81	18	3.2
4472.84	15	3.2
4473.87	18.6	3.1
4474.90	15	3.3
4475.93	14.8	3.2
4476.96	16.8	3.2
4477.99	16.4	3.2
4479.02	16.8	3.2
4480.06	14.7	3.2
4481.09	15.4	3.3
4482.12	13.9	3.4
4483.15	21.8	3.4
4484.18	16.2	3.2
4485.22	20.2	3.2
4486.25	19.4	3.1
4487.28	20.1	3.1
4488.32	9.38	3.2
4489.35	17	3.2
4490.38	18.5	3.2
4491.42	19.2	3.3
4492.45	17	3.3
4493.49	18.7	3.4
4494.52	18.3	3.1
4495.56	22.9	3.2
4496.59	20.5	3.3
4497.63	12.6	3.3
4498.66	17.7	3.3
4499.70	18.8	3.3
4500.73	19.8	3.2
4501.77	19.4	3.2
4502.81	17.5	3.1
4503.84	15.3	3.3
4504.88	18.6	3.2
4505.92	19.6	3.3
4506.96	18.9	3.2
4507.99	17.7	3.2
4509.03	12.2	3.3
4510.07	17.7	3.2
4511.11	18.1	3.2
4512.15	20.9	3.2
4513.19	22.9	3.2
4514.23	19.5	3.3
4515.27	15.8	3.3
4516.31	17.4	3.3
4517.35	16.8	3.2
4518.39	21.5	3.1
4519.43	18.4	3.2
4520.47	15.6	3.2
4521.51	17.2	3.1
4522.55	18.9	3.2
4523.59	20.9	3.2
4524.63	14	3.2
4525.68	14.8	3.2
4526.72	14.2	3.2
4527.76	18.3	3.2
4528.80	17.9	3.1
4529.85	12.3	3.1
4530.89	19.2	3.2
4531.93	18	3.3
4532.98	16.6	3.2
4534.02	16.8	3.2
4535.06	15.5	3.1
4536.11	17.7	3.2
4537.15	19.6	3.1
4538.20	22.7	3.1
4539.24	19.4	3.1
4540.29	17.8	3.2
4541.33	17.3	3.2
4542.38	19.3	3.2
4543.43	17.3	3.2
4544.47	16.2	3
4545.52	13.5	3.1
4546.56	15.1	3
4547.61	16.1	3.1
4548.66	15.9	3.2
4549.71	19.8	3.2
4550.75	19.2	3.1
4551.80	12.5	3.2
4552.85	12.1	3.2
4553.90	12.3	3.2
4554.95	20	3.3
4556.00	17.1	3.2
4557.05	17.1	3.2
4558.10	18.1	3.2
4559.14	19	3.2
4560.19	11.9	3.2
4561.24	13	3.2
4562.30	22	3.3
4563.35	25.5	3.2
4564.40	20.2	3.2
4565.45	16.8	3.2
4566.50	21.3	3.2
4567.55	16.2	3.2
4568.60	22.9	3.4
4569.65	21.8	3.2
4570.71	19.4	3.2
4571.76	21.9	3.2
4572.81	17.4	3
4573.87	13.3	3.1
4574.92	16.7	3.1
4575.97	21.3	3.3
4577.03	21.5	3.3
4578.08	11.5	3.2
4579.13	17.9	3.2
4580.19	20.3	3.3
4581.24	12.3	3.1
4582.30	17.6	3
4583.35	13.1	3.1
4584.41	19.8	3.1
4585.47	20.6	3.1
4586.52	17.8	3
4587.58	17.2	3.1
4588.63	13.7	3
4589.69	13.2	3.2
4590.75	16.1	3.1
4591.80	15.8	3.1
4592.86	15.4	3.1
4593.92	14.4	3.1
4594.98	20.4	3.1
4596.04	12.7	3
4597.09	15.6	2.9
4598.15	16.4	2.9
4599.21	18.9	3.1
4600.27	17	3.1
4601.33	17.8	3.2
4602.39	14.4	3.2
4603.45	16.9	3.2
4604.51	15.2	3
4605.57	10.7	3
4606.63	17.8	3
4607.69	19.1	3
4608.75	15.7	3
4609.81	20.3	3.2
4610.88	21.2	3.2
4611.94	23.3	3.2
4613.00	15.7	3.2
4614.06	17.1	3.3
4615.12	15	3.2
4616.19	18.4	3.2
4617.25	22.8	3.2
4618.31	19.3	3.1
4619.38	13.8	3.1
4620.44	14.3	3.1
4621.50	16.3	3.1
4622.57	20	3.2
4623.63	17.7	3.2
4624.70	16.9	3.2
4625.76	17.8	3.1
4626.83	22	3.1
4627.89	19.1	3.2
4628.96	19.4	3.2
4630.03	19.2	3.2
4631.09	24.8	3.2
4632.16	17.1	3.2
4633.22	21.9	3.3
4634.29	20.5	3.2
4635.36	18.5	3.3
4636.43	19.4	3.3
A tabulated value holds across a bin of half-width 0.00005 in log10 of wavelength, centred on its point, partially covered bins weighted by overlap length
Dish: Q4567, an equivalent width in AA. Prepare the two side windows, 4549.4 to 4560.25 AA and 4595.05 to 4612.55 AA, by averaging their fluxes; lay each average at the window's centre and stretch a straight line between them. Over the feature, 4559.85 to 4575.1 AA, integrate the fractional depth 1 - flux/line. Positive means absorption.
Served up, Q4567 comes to -2.0 AA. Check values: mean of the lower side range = 16.4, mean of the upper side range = 17.1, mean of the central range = 18.8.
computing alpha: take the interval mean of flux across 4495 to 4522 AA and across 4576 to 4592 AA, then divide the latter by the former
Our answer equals 0.9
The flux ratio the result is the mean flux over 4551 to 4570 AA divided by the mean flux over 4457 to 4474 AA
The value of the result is 1.12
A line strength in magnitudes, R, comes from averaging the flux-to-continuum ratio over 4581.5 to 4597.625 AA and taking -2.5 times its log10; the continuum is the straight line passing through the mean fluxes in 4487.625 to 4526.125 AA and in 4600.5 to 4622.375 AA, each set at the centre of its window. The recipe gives 0.081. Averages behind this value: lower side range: 17.9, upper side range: 17.3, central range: 16.2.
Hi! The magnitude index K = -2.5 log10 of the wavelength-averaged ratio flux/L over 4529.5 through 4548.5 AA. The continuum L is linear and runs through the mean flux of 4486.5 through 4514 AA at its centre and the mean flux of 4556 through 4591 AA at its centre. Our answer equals 0.04 mag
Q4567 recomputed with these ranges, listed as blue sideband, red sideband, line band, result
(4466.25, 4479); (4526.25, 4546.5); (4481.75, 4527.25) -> -2.78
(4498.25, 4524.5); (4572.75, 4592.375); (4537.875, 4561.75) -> 1.10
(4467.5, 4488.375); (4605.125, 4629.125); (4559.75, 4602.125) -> 0.50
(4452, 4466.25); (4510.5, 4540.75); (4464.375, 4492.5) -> -1.73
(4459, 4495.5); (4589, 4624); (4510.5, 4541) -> -2.09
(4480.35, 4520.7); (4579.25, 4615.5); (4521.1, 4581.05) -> -0.82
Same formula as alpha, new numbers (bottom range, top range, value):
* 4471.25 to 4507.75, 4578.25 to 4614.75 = 0.96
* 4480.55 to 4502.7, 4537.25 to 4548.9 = 0.97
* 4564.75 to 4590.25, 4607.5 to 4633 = 1.05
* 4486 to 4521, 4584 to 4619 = 0.95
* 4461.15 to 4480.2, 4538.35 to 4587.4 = 1.08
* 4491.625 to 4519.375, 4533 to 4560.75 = 0.92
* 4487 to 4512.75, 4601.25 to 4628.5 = 0.99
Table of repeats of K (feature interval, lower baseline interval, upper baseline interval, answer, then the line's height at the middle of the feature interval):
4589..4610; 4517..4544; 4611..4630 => 0.13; 18.1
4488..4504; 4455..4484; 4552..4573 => -0.07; 16.7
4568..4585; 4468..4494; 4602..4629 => -0.03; 17.5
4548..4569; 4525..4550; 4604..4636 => -0.01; 17.4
